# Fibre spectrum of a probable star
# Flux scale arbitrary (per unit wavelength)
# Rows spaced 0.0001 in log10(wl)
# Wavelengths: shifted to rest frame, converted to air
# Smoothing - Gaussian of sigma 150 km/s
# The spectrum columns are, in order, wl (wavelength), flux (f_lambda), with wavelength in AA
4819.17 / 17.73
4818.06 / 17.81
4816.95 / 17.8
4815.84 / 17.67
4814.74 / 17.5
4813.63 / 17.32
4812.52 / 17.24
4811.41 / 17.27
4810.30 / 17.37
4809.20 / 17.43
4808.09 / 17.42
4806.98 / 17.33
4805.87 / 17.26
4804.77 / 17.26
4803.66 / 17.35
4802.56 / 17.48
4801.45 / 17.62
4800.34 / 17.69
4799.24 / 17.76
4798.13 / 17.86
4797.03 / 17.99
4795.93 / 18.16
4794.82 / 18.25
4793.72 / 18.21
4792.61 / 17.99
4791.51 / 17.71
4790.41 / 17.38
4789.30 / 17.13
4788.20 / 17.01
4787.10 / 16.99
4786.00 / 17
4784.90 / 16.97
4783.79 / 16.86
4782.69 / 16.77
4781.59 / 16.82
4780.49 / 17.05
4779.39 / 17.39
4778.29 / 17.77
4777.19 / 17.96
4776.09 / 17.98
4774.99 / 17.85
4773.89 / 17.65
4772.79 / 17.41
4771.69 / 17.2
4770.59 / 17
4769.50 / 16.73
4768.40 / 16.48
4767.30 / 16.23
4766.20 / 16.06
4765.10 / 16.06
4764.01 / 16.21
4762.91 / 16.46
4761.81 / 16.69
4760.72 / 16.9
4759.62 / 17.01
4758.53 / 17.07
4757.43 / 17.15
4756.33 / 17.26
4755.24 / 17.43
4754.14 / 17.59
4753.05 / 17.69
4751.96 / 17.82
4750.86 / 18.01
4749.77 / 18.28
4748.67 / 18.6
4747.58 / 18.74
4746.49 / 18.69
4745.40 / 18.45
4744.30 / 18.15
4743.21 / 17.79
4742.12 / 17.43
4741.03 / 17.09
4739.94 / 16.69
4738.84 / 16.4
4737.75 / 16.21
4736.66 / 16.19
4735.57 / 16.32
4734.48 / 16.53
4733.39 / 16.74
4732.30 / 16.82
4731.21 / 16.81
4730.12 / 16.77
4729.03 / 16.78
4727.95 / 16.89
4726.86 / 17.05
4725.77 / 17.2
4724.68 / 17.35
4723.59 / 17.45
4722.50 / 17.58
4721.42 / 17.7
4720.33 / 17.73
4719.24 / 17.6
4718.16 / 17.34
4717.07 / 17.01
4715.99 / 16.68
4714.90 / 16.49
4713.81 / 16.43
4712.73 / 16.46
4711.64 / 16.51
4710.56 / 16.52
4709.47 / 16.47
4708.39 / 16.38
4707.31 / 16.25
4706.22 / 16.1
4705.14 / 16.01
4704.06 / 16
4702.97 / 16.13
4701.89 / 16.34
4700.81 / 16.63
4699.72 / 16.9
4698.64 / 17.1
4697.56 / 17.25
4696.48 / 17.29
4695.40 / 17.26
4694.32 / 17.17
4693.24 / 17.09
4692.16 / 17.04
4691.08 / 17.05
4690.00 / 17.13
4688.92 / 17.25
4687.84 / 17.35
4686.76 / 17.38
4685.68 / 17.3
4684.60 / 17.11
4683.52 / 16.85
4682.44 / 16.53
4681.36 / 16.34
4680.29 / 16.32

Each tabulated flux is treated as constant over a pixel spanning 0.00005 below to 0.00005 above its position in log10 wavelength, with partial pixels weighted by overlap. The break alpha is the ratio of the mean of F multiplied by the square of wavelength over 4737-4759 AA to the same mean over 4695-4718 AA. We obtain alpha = 1.08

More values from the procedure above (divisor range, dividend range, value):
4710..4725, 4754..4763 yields 1.02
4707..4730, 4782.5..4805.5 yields 1.07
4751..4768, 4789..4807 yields 1.06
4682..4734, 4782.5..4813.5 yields 1.07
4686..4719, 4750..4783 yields 1.05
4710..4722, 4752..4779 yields 1.03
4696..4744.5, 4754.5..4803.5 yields 1.05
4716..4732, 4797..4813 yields 1.05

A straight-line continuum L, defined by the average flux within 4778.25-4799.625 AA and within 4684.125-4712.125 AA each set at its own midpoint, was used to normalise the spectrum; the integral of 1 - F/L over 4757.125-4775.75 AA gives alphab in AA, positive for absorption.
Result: 0.5 AA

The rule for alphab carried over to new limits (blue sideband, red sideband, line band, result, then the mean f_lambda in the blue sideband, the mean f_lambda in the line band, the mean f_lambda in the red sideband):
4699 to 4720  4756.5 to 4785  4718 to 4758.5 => -1.4 AA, 16.6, 17.4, 17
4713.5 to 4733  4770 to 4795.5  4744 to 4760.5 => -0.6 AA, 17.1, 17.8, 17.4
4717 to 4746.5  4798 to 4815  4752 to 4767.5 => 0.3 AA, 17.1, 16.9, 17.4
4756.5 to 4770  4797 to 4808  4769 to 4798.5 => -0.6 AA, 16.6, 17.5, 17.5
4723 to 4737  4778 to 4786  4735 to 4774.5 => -0.6 AA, 16.8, 17.2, 17.1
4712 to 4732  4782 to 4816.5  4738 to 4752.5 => -0.5 AA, 17.1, 17.8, 17.5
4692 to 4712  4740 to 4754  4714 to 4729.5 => 0.1 AA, 16.7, 17.2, 18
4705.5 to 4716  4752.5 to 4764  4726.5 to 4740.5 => 0.1 AA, 16.4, 16.6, 17.1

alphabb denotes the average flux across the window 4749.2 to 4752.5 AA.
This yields 18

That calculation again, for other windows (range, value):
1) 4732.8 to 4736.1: 16.5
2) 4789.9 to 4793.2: 17.7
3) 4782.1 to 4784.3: 16.8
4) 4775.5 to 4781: 17.6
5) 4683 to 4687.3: 17.1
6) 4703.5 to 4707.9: 16.1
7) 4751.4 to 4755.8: 17.6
